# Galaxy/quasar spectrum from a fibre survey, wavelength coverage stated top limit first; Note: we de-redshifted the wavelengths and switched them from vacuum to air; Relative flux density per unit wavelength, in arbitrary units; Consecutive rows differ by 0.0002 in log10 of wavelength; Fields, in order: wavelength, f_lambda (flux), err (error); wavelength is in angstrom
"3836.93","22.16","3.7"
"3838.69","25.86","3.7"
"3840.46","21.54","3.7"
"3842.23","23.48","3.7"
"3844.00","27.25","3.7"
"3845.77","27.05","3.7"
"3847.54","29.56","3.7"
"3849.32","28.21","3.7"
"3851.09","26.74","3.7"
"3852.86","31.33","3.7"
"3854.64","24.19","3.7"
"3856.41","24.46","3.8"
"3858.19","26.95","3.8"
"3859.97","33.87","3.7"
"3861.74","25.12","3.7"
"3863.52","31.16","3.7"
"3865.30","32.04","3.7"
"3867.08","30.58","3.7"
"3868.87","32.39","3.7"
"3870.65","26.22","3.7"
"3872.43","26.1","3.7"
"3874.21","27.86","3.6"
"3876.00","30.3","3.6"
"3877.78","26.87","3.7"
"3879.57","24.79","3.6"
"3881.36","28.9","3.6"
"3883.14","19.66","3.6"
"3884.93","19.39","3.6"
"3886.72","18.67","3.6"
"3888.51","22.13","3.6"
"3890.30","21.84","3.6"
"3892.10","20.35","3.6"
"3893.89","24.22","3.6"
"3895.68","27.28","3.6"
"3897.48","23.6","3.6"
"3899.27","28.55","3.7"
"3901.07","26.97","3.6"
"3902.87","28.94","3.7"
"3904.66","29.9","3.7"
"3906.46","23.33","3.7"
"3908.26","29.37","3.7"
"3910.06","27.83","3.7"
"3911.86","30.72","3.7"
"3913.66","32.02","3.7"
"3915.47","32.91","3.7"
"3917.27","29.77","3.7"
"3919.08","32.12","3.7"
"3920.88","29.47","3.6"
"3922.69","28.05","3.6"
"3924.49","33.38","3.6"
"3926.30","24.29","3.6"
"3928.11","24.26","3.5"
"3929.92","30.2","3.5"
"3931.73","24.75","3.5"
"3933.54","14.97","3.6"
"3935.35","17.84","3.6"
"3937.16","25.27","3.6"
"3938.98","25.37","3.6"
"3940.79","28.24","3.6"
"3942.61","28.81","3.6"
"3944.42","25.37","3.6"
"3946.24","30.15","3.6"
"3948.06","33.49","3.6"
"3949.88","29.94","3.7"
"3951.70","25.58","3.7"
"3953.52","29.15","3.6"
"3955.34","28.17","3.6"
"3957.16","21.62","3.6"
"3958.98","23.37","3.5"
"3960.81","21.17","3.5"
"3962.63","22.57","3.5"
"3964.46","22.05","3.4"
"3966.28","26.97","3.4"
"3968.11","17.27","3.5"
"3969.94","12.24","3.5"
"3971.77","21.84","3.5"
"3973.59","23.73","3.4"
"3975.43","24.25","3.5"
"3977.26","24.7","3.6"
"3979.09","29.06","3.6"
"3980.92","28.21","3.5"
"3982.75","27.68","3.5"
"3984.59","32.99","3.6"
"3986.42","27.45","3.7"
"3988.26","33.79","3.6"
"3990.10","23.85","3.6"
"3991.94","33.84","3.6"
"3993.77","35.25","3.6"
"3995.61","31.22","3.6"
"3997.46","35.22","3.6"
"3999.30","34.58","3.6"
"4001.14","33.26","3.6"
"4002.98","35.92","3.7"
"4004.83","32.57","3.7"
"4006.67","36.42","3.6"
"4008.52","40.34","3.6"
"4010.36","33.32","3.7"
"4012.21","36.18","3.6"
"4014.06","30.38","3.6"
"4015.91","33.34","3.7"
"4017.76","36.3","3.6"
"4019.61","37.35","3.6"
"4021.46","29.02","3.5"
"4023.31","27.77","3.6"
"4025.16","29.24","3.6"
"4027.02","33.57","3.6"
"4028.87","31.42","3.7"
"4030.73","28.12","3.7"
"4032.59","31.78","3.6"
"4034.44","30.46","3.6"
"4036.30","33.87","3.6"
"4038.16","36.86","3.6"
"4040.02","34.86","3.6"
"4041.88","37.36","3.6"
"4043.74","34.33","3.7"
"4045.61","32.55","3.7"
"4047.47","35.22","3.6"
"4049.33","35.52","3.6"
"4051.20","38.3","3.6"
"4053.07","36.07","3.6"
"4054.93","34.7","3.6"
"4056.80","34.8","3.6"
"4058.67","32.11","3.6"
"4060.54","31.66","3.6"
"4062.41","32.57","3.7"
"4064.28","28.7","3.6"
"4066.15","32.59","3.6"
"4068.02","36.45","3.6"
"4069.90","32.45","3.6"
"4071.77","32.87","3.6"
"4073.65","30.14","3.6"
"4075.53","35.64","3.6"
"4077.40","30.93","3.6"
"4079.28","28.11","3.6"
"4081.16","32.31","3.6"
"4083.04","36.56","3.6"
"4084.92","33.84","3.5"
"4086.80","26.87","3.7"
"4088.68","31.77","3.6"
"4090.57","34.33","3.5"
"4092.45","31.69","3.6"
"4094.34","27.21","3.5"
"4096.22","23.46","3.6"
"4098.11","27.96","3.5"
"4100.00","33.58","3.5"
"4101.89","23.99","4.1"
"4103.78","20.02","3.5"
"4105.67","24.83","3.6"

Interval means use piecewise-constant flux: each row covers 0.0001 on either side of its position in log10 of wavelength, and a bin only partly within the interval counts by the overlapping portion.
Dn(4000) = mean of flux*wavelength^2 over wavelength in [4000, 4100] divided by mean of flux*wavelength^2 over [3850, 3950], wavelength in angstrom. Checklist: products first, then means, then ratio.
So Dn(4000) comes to 1.3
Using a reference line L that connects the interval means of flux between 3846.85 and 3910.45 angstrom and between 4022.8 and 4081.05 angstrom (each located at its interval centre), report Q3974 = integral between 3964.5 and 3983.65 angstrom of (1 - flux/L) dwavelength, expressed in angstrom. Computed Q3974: 4.2 angstrom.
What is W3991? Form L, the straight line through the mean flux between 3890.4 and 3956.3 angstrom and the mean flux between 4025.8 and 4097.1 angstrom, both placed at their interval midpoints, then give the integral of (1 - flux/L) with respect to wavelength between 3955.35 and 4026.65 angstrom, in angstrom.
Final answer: 2.05 angstrom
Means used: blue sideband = 27.3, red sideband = 32.7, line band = 29.2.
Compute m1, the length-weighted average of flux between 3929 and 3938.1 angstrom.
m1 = 22.6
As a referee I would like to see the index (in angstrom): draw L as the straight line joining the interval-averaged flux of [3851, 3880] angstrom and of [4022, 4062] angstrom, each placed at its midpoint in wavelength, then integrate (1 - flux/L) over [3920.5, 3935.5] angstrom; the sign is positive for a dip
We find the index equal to 2.3 angstrom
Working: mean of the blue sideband 28.4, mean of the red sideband 33.3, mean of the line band 25.5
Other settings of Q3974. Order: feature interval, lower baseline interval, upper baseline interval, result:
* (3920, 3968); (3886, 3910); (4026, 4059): 3.7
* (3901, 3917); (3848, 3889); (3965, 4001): -1.2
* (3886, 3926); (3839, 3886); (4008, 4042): 2.0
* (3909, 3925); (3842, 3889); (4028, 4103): -1.3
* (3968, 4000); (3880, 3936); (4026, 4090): 2.0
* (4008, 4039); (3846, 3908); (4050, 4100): -2.2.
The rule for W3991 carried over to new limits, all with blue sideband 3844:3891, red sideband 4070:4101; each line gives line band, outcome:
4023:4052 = -3.01 angstrom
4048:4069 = -2.34 angstrom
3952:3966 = 2.15 angstrom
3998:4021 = -4.10 angstrom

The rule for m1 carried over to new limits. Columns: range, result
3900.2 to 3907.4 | 27.3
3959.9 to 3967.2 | 23.2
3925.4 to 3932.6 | 25.9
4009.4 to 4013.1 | 34.8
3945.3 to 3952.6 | 29.7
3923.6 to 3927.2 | 28.8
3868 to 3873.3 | 28.3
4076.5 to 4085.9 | 32.3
